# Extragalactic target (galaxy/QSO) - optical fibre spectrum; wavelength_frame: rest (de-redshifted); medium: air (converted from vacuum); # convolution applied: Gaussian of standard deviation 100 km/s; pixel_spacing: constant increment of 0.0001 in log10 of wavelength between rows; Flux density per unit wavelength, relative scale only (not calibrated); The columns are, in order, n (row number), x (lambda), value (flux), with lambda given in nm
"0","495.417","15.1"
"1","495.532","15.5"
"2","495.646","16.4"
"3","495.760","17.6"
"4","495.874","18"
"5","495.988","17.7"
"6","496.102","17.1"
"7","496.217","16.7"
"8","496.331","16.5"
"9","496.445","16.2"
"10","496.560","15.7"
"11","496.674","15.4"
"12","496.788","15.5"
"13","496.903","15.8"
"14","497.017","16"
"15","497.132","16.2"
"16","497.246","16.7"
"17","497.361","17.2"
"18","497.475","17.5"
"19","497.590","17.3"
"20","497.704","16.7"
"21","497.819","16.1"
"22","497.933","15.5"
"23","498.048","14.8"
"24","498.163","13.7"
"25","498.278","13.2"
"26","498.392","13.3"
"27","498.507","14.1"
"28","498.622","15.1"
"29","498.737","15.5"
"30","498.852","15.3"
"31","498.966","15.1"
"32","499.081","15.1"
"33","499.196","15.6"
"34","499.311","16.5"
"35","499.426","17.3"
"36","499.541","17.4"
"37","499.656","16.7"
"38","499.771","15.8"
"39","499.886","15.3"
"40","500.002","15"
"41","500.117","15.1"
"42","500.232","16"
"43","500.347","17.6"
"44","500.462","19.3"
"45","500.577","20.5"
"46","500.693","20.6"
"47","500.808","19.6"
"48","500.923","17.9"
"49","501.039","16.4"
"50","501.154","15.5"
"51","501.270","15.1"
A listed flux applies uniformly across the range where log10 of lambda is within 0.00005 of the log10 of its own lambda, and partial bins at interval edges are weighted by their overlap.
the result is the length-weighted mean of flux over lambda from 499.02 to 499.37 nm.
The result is 15.7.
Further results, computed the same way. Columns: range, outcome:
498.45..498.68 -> 14.6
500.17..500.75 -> 18.8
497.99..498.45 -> 13.7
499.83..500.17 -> 15.1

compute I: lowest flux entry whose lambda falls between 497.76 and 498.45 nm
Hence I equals 13.2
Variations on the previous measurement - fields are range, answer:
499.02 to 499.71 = 15.1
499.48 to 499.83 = 15.8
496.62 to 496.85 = 15.4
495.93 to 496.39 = 16.5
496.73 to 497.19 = 15.5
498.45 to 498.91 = 14.1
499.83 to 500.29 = 15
